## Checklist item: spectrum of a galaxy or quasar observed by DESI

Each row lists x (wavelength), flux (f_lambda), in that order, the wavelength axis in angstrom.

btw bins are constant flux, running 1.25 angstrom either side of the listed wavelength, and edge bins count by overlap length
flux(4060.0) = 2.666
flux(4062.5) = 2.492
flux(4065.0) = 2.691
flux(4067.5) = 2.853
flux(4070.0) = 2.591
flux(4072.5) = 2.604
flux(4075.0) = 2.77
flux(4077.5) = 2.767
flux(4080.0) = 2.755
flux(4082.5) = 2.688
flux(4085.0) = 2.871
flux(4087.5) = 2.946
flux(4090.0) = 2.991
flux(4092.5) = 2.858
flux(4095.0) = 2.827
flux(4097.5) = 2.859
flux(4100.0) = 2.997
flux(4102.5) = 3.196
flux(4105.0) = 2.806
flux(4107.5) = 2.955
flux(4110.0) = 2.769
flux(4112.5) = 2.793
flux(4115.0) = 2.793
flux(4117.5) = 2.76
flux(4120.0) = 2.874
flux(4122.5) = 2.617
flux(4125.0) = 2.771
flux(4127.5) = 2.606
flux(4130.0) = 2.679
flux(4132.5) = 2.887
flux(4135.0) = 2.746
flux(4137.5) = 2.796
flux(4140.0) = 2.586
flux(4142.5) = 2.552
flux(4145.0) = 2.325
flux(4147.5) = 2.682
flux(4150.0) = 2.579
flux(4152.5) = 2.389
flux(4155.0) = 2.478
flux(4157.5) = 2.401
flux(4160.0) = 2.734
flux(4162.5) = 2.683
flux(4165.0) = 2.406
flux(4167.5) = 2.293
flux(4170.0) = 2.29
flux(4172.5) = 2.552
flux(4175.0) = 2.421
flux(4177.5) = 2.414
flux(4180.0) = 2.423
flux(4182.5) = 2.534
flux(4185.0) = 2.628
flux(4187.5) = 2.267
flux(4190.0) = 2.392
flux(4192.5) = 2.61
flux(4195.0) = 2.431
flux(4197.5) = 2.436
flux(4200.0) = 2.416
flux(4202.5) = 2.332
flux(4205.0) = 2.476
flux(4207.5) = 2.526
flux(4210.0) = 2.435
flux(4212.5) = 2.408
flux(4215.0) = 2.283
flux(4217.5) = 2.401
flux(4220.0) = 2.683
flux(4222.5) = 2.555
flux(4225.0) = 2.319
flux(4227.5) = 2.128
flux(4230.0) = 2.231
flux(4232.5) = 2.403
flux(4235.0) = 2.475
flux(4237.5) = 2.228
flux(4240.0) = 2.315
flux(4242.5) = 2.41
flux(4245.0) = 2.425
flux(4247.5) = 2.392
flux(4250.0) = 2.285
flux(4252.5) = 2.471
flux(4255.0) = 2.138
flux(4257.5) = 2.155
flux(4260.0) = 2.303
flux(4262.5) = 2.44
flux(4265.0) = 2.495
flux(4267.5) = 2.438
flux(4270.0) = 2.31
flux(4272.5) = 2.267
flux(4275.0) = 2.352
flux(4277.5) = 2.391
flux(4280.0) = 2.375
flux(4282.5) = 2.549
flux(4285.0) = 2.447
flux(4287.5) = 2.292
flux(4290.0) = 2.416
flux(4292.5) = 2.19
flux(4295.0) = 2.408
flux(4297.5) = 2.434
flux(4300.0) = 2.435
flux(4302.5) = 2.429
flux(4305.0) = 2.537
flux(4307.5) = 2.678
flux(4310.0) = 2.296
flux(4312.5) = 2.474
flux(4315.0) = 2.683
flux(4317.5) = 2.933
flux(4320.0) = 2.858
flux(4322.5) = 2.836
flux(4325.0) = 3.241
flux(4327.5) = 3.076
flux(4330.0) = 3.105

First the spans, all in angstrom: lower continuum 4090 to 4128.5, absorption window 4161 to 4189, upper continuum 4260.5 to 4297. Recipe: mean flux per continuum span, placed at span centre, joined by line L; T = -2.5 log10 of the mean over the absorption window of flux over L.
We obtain 0.091 mag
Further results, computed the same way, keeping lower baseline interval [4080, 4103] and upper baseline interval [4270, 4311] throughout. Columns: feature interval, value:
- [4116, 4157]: 0.06 mag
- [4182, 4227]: 0.07 mag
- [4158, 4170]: 0.09 mag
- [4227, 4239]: 0.11 mag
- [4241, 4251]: 0.06 mag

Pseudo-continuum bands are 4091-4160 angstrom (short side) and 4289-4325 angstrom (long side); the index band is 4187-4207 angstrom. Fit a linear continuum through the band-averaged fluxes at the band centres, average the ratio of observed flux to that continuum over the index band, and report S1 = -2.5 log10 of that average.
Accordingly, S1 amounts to 0.10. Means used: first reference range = 2.73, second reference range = 2.57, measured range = 2.43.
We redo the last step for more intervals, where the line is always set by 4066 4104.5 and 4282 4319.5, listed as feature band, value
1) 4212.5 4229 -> 0.10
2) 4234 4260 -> 0.11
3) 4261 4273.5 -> 0.07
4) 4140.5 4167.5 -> 0.09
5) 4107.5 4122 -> -0.01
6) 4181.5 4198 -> 0.08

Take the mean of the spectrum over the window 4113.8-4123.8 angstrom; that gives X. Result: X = 2.76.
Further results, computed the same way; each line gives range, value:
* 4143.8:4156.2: 2.49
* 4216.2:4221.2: 2.54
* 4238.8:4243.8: 2.36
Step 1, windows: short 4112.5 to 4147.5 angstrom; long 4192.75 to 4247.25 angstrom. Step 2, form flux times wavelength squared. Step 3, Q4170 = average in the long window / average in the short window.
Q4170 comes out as 0.93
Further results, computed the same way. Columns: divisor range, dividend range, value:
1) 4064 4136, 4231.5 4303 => 0.91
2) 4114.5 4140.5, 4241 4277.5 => 0.91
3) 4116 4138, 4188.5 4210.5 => 0.92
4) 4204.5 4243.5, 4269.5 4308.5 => 1.04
